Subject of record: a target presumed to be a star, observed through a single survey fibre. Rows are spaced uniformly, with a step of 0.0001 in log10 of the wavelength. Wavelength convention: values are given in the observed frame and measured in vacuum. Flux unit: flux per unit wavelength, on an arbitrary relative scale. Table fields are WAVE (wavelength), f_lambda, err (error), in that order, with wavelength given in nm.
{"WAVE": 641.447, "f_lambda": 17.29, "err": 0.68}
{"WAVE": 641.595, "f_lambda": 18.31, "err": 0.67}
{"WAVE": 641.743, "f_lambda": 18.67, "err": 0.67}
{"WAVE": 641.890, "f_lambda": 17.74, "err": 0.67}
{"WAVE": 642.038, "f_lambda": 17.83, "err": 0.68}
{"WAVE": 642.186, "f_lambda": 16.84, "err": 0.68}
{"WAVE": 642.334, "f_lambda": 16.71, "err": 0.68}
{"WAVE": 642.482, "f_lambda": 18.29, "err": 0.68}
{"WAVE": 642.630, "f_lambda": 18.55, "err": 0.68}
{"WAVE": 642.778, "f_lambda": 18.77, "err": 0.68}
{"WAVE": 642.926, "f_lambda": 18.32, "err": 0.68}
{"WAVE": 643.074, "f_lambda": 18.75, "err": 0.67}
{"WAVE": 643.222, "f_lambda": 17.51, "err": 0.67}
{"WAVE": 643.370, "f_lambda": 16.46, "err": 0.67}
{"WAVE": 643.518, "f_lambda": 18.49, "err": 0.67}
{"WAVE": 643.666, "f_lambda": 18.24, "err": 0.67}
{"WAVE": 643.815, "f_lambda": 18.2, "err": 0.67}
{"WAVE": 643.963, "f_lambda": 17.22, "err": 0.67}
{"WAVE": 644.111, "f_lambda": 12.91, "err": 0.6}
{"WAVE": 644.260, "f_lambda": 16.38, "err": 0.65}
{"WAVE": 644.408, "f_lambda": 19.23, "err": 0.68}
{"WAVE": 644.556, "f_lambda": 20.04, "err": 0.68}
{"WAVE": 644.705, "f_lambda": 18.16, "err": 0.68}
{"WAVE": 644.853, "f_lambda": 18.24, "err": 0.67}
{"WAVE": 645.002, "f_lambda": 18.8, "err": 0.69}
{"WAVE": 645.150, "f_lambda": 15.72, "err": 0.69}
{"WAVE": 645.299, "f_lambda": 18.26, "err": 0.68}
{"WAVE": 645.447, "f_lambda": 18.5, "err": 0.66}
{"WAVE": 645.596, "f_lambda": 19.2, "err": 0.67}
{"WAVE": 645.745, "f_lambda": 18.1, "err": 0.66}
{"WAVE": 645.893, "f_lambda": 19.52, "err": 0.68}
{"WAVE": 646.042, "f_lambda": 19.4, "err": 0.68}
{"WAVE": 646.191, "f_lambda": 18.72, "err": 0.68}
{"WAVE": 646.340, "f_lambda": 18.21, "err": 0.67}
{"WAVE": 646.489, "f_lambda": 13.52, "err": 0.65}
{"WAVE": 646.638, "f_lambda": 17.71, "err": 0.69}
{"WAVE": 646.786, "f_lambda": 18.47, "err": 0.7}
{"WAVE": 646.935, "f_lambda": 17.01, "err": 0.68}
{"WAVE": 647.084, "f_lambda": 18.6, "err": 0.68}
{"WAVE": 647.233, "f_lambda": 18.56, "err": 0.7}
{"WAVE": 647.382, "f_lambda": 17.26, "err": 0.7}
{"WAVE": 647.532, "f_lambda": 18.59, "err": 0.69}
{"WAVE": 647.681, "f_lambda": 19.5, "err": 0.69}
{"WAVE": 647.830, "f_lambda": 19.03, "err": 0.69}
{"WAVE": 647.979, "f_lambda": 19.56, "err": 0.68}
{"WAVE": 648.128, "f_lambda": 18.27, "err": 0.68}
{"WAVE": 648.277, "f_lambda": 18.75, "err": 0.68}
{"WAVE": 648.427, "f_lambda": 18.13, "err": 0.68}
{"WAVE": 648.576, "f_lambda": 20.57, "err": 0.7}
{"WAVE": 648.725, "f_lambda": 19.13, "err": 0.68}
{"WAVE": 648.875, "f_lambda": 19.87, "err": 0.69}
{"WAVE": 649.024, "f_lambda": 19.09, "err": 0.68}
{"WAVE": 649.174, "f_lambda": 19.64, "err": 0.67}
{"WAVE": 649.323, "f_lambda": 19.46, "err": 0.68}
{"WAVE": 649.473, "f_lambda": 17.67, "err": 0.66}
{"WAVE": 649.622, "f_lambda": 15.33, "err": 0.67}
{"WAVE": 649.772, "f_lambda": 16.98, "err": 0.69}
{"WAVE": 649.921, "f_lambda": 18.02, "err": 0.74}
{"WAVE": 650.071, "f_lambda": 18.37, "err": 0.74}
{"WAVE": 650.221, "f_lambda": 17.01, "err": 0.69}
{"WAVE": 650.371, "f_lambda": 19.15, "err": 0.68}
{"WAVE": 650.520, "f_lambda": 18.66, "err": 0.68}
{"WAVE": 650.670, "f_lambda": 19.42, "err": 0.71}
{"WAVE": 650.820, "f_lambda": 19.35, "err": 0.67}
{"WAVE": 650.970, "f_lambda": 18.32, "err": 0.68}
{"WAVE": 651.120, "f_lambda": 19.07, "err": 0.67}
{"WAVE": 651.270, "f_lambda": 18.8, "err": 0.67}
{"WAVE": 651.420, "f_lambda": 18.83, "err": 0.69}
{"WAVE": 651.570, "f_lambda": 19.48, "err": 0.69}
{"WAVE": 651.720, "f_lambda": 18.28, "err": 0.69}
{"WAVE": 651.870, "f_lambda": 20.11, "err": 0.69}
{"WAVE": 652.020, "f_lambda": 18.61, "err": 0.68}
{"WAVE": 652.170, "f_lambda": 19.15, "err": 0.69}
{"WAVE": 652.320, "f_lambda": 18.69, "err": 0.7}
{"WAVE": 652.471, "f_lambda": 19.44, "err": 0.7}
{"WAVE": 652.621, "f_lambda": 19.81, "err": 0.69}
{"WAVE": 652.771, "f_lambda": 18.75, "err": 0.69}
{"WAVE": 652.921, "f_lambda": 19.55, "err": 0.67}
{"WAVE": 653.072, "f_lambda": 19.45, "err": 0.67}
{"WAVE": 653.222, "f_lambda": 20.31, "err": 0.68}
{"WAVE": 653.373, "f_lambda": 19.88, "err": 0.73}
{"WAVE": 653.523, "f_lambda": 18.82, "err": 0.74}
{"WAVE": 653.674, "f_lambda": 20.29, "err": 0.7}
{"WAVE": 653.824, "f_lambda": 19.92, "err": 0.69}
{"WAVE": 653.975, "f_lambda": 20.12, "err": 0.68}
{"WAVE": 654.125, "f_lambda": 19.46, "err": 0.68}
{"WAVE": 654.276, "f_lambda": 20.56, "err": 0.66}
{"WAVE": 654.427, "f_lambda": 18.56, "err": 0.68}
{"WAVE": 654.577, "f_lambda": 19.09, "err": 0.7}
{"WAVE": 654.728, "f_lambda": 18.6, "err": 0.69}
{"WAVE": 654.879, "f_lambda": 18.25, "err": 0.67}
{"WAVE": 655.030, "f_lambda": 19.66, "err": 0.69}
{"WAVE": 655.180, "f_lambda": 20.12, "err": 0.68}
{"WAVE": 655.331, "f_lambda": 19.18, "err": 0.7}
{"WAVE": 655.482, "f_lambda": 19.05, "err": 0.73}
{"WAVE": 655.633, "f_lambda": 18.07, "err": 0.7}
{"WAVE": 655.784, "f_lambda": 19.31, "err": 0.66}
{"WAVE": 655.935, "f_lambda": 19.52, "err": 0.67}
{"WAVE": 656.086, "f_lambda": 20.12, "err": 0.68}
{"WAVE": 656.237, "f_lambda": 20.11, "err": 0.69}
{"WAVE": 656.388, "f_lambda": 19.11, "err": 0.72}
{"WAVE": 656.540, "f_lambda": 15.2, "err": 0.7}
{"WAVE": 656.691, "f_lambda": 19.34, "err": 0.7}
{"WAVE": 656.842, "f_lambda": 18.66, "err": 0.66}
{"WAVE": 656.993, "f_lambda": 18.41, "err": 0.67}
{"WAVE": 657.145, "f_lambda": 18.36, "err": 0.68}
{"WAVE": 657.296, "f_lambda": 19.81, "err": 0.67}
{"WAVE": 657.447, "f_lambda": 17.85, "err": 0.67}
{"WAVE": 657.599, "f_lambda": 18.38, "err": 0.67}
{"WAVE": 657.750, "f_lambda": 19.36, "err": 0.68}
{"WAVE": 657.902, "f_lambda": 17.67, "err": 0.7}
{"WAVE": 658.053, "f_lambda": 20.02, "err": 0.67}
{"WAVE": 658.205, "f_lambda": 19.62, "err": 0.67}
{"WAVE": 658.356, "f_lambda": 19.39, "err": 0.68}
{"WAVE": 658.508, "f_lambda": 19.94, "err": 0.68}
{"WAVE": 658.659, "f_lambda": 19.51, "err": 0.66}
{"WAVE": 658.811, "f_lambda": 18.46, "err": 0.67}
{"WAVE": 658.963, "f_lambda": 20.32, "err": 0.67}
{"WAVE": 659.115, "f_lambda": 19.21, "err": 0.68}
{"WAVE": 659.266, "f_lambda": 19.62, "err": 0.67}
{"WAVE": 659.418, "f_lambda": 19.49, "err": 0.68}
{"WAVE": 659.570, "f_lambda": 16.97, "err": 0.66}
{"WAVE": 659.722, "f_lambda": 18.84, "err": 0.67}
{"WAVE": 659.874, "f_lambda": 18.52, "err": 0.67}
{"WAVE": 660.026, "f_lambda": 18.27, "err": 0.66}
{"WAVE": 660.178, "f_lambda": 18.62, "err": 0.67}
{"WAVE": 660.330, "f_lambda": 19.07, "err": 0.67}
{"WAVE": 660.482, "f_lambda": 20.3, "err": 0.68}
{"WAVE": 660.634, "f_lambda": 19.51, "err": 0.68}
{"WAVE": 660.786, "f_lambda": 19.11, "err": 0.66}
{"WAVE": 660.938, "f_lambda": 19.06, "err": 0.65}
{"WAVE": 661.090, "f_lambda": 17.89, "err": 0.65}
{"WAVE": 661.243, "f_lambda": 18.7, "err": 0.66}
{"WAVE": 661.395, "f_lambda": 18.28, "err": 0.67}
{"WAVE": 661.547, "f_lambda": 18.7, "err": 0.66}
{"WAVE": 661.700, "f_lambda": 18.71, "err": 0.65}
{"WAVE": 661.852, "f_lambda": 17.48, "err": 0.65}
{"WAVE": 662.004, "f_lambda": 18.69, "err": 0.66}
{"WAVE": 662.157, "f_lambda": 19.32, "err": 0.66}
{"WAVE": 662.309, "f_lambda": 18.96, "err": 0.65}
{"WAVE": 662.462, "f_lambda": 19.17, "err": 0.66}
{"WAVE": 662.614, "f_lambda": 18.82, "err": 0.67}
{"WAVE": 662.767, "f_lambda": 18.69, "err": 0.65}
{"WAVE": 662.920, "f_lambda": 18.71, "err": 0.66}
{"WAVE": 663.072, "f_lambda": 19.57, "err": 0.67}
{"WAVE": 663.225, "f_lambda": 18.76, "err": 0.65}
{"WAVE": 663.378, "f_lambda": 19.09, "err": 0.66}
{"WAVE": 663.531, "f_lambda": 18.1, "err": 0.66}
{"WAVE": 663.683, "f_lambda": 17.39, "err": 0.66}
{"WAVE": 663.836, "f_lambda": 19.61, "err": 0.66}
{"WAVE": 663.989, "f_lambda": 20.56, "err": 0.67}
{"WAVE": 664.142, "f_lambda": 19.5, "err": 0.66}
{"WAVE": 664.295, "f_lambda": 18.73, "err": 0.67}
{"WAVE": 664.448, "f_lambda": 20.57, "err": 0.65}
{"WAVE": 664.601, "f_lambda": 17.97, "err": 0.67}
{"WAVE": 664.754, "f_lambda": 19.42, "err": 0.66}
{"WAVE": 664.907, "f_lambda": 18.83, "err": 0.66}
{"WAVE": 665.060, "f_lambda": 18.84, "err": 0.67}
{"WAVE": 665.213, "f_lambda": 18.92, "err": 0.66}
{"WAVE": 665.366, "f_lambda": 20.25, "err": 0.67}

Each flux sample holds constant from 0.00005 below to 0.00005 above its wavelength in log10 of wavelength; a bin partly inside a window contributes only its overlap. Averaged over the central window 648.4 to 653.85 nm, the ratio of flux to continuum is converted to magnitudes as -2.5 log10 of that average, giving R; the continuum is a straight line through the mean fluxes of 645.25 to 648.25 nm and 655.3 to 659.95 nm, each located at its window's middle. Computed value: -0.023 mag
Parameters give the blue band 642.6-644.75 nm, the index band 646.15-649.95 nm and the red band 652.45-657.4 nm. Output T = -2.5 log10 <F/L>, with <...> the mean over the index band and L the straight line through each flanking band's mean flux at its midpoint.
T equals 0.003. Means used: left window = 17.8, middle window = 18.3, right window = 19.2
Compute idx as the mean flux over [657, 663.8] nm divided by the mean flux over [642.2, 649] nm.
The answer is 1.0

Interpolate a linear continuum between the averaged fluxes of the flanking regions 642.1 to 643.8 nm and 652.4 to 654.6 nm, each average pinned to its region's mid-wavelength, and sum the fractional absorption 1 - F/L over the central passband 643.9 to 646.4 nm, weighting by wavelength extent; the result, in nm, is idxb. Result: 0.03 nm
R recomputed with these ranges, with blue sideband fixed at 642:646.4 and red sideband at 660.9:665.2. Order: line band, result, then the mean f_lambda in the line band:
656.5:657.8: 0.01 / 18.4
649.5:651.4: 0.00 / 18.2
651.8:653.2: -0.05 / 19.3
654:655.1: -0.04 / 19.2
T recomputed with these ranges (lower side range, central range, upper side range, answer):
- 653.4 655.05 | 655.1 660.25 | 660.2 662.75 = 0.010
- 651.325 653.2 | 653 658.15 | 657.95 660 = 0.003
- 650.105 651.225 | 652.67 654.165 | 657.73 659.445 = -0.041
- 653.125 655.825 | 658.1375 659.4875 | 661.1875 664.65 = -0.021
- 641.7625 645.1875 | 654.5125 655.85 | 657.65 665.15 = -0.028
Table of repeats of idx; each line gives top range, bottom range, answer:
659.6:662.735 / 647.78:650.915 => 1.01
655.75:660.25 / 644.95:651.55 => 1.03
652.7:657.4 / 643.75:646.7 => 1.08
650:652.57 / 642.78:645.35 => 1.06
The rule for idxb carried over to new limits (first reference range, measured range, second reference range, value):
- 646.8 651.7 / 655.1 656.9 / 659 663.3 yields -0.02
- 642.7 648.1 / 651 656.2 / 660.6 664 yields -0.26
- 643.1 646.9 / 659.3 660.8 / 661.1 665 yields -0.01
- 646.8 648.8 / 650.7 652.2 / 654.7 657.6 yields -0.02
